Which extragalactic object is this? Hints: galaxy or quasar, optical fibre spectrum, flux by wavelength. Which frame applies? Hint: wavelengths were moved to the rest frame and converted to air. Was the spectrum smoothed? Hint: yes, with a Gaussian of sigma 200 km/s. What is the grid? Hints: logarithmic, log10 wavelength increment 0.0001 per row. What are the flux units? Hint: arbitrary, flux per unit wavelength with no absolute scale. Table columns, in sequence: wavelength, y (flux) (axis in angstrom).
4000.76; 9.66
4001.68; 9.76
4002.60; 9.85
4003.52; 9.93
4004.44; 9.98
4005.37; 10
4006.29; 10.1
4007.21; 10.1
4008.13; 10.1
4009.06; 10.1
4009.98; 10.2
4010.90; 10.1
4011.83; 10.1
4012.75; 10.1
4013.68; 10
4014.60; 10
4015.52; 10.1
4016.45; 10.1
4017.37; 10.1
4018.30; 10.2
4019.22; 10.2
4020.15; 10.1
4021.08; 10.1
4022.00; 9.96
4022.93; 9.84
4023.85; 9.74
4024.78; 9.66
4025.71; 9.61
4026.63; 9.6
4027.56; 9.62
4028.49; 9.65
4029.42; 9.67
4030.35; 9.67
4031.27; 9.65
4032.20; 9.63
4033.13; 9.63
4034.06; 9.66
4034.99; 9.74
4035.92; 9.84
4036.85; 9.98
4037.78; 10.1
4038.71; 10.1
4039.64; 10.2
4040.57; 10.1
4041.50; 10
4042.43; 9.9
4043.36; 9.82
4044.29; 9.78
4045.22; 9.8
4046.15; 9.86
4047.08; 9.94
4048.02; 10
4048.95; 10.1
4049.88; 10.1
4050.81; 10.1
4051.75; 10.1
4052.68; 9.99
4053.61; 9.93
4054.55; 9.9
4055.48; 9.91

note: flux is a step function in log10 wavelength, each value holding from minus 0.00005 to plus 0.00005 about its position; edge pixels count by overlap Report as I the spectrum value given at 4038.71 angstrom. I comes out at 10.1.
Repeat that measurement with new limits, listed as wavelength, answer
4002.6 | 9.85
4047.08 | 9.94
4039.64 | 10.2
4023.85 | 9.74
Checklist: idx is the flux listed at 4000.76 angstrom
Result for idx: 9.66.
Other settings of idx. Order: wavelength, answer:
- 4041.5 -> 10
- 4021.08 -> 10.1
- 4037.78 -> 10.1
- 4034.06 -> 9.66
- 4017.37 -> 10.1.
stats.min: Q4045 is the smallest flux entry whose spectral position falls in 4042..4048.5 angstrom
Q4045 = 9.78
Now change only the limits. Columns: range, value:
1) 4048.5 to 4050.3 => 10.1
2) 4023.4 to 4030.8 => 9.6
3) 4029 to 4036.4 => 9.63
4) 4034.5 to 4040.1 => 9.74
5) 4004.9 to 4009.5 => 10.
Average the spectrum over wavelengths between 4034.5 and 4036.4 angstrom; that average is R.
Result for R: 9.78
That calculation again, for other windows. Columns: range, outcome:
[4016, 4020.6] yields 10.1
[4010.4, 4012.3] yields 10.1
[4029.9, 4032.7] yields 9.67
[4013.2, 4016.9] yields 10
